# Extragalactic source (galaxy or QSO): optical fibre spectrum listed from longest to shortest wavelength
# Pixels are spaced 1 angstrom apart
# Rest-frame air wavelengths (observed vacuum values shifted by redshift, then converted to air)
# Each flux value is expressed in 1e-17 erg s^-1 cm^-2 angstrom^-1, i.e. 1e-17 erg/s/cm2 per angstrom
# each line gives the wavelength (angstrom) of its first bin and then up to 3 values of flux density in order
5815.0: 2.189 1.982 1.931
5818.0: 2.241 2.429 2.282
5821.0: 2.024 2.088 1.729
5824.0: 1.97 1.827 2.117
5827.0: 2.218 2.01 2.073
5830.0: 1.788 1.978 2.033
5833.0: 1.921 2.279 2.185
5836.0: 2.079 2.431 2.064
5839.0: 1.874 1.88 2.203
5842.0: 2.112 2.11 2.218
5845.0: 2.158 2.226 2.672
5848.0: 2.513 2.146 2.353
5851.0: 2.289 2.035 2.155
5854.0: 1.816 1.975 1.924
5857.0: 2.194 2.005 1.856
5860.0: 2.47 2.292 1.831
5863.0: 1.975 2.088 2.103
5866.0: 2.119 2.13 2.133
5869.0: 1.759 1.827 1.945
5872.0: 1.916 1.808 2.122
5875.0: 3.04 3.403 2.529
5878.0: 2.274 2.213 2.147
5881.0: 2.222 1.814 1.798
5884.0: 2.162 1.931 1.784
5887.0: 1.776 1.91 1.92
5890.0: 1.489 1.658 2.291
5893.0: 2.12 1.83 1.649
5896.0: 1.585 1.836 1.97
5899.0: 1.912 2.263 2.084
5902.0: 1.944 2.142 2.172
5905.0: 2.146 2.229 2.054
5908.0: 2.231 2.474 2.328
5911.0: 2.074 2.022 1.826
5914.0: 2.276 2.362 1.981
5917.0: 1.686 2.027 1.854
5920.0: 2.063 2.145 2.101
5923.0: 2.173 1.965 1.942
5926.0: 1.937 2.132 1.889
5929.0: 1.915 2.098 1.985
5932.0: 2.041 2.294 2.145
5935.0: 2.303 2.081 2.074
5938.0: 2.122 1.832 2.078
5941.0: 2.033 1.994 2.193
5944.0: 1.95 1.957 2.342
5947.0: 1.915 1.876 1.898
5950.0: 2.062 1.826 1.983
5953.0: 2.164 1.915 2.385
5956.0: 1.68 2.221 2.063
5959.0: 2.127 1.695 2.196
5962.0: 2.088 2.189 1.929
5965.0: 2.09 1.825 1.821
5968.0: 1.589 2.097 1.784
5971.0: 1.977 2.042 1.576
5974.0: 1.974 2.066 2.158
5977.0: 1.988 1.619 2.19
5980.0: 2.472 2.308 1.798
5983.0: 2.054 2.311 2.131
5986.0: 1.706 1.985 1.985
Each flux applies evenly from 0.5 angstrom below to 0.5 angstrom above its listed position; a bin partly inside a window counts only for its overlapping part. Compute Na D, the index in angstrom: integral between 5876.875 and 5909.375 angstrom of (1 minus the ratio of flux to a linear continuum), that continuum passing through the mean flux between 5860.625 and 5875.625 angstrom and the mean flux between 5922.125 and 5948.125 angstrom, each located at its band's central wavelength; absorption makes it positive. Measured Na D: 1.0 angstrom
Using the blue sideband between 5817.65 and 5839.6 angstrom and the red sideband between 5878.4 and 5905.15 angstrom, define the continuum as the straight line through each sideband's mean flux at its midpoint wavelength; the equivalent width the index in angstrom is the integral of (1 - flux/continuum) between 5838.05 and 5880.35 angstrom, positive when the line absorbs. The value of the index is -3.1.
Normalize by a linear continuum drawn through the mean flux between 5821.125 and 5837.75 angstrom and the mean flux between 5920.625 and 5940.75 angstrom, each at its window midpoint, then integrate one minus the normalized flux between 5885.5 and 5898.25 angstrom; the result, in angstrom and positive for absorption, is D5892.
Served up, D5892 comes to 1.4 angstrom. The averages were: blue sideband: 2.05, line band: 1.83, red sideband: 2.06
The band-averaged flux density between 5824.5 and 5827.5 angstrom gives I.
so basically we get 2.05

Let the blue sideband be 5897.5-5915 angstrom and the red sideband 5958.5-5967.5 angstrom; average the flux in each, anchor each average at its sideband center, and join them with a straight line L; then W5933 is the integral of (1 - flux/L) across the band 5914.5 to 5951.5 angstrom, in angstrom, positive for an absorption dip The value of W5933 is 0.6 angstrom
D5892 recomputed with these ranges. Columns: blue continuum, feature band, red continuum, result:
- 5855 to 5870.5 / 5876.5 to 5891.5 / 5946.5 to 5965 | 0.5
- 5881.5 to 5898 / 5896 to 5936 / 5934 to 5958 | -2.7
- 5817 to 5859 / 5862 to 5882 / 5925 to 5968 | -0.9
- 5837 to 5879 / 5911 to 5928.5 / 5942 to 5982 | 0.4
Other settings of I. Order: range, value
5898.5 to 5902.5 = 2.05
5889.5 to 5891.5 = 1.57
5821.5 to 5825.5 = 1.9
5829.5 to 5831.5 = 1.88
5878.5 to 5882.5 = 2.1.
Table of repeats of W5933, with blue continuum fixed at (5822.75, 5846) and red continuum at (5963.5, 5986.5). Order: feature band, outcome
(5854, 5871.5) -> 0.1 angstrom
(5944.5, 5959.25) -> -0.3 angstrom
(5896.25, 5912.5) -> -0.7 angstrom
